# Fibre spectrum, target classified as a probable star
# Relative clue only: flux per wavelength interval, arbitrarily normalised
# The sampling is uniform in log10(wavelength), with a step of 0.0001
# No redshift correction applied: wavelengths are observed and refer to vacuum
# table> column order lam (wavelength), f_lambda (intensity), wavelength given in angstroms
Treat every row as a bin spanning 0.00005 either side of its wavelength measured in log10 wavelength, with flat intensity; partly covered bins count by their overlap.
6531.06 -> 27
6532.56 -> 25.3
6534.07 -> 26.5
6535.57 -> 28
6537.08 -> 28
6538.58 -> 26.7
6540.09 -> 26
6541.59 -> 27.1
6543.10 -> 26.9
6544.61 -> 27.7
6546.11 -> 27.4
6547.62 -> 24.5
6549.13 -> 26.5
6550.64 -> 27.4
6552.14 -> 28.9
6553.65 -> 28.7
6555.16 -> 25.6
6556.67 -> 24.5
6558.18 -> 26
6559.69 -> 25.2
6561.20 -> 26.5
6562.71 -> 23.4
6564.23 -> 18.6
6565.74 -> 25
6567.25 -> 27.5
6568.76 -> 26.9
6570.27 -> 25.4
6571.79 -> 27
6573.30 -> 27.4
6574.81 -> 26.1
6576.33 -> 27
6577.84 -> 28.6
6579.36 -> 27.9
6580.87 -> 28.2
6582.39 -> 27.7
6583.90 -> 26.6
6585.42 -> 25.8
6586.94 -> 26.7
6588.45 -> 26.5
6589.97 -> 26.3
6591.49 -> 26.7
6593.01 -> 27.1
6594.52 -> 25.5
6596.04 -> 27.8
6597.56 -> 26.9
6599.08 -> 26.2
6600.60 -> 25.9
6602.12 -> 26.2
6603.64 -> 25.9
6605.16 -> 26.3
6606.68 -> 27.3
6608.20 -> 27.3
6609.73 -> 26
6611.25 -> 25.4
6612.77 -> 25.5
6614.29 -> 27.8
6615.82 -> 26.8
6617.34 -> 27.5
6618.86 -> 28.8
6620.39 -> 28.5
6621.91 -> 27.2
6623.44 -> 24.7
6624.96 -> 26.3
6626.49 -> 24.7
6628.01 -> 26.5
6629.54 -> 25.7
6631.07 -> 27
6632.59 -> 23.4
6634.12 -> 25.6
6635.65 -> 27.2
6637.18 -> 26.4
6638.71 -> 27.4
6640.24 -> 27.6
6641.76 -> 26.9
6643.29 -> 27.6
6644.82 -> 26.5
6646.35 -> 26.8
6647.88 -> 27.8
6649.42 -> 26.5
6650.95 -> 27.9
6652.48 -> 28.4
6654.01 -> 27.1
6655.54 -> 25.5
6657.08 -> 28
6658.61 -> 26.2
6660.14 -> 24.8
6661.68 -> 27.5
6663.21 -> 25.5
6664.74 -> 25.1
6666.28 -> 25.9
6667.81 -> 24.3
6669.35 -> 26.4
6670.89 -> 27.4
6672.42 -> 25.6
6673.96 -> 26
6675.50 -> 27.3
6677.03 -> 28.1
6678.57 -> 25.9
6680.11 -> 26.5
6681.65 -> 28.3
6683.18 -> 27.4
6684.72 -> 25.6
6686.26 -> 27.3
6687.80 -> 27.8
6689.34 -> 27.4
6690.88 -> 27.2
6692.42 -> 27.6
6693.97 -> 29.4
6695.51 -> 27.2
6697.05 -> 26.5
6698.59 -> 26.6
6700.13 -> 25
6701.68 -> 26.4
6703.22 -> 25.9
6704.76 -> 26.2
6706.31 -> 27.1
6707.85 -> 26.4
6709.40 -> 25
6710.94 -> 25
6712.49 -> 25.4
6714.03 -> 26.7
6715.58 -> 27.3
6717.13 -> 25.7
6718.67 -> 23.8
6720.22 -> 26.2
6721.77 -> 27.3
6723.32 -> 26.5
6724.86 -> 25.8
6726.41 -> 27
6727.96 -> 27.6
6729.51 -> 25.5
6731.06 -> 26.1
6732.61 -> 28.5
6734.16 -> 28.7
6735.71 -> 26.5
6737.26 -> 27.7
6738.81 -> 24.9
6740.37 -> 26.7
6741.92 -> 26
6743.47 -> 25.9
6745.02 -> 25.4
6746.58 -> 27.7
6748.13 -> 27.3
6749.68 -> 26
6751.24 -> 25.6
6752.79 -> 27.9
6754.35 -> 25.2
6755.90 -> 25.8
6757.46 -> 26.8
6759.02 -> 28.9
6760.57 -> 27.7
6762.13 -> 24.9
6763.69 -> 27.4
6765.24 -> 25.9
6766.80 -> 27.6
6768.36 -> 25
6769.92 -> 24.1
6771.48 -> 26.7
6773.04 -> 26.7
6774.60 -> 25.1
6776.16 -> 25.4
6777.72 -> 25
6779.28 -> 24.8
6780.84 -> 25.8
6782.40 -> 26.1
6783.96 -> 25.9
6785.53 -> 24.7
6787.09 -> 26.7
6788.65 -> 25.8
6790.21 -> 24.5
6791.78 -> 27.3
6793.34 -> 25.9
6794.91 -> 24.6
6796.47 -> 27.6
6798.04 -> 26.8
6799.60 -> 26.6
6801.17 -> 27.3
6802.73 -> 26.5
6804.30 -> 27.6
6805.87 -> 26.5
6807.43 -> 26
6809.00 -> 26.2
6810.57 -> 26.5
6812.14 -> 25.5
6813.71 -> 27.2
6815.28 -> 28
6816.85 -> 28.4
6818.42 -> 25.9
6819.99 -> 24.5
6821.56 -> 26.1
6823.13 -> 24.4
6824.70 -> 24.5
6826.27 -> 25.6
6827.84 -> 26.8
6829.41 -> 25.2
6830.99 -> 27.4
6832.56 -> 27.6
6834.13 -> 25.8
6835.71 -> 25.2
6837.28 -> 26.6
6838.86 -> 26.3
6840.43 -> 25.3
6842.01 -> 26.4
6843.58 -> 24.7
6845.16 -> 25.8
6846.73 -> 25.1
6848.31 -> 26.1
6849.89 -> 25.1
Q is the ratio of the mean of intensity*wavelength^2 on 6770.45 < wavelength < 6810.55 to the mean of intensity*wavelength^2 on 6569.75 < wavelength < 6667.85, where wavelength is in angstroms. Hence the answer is 1.0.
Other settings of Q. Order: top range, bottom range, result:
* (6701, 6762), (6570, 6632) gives 1.03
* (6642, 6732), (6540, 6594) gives 1.04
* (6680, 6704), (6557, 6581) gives 1.08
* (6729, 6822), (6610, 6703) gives 1.02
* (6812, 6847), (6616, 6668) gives 1.04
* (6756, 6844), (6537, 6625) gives 1.05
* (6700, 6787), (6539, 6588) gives 1.05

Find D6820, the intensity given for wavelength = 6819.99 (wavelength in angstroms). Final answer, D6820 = 24.5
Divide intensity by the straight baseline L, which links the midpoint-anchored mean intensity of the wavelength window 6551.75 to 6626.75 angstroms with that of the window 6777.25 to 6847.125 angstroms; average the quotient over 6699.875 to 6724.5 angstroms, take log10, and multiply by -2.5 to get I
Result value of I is 0.01 mag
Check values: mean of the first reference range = 26.4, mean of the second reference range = 26.1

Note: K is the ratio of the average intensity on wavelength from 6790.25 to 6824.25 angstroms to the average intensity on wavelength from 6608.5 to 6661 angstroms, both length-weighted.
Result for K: 0.99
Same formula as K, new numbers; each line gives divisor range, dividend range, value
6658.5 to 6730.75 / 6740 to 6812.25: 0.99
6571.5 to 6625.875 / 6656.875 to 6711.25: 0.99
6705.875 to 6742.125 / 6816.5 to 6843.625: 0.98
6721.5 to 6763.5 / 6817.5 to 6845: 0.97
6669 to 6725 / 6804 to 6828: 0.99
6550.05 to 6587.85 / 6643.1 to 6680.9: 1.01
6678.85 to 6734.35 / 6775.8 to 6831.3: 0.98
